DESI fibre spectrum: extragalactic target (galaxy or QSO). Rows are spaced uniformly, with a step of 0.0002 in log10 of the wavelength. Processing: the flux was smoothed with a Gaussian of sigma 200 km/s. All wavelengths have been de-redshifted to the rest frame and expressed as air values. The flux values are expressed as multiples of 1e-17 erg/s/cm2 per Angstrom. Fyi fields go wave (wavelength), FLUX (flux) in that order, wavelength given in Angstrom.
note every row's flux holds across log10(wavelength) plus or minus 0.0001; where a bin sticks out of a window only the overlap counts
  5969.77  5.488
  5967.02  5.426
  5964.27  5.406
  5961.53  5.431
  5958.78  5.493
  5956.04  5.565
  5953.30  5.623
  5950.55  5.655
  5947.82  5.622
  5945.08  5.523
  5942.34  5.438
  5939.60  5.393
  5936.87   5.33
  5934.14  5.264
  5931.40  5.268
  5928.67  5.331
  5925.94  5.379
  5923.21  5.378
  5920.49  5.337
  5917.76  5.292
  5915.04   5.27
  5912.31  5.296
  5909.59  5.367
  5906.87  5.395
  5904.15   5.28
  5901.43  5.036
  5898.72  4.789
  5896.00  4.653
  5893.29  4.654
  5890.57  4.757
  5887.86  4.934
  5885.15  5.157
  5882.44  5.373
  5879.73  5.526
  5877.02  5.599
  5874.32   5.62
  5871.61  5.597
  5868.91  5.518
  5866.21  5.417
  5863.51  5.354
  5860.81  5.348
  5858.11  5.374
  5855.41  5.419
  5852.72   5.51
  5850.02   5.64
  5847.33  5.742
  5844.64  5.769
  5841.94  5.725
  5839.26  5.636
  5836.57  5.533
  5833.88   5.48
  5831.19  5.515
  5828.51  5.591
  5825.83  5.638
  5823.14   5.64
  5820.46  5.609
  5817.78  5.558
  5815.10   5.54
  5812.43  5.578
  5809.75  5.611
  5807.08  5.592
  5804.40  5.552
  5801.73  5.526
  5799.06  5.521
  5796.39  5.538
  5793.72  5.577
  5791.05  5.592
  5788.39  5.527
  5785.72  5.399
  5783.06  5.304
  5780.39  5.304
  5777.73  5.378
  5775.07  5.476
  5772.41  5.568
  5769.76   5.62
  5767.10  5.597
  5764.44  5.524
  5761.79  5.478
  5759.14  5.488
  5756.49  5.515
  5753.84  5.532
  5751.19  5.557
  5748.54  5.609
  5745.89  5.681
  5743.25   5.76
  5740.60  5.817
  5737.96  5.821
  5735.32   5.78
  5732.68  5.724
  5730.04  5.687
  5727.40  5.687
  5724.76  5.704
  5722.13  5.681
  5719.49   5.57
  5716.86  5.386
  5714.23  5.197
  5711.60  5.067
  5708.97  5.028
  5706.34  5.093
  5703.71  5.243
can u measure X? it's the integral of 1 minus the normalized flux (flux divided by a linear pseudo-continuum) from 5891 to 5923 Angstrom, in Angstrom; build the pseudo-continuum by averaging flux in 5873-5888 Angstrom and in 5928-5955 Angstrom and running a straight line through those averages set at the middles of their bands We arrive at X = 1.8 Angstrom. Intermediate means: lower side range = 5.4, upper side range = 5.45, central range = 5.12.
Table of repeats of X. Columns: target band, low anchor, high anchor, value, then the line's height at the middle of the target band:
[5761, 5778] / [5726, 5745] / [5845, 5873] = 0.5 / 5.68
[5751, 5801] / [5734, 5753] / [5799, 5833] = 1.3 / 5.65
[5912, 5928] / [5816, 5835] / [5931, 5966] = 0.5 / 5.49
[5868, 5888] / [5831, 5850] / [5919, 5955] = 0.4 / 5.55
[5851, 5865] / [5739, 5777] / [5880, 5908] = -0.6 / 5.17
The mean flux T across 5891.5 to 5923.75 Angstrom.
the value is 5.14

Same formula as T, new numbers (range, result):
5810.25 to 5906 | 5.4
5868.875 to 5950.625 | 5.28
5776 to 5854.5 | 5.56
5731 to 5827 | 5.57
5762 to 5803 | 5.5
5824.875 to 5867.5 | 5.54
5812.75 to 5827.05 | 5.59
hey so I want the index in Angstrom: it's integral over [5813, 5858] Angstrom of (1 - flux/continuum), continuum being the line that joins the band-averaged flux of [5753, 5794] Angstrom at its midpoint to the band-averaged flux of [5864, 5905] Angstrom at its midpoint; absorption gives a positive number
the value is -2.2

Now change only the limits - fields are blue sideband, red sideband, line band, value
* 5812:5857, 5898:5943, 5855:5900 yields 1.71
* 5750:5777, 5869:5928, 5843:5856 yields -0.70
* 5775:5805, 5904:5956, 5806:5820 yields -0.30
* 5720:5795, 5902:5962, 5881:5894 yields 1.08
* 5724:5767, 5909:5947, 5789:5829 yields -0.25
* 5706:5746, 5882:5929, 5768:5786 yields -0.02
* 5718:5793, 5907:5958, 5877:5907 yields 2.13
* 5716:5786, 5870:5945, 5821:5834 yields -0.39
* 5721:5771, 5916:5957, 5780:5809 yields 0.45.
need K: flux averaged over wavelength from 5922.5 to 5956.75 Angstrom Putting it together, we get 5.44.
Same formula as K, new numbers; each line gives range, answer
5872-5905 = 5.13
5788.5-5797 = 5.57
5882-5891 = 5.05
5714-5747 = 5.67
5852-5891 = 5.38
